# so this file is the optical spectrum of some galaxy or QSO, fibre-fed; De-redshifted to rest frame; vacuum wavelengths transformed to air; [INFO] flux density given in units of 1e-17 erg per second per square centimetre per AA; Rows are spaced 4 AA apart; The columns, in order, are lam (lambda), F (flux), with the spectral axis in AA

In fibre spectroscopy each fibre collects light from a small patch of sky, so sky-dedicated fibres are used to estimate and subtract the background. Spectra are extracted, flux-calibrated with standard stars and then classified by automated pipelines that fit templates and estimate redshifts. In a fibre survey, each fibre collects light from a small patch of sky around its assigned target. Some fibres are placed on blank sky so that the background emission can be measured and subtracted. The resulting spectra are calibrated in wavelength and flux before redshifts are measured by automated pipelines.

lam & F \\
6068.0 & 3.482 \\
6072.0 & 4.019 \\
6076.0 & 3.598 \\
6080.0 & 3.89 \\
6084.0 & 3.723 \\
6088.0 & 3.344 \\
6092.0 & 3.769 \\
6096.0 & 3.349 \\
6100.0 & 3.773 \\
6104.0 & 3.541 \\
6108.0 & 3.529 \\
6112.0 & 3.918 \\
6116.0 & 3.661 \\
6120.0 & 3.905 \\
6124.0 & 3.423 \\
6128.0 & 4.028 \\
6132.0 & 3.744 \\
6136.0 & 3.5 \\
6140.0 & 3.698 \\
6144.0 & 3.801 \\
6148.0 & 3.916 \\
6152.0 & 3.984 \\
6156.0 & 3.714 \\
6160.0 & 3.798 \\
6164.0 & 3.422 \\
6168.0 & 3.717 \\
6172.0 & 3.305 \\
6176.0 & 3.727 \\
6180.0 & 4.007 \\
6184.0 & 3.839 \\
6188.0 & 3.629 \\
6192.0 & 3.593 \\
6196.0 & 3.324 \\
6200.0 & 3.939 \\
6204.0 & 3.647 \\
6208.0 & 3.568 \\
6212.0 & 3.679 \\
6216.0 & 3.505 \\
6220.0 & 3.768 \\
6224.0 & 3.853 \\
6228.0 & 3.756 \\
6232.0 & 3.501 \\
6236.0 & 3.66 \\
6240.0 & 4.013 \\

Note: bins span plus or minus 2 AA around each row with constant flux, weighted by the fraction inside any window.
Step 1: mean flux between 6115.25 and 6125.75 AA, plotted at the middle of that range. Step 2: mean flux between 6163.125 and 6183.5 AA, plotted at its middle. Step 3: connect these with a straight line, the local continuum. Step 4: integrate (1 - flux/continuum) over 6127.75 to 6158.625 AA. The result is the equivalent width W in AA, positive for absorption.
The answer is -1.0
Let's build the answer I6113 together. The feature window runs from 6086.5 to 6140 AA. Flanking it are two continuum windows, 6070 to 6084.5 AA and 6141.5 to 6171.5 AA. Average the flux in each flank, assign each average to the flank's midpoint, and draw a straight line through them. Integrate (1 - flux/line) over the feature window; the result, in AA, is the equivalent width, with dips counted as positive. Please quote 1.8 AA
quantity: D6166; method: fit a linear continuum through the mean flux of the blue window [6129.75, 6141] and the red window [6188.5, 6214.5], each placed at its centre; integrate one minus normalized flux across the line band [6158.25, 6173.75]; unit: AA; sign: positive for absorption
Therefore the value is 0.3 AA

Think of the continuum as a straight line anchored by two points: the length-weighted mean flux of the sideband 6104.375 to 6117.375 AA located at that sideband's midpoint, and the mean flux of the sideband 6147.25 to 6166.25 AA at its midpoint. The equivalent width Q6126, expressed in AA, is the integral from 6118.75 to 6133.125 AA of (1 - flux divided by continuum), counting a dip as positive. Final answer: -0.2 AA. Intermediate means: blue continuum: 3.68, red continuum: 3.76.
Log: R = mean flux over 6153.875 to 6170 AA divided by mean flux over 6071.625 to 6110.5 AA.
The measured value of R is 1.0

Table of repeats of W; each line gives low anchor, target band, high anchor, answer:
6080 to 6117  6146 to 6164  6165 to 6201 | -0.7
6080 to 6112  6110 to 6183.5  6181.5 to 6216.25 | -2.2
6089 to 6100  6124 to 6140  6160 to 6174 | -0.7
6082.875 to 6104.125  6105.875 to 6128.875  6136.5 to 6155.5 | -0.3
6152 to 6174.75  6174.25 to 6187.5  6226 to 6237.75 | -0.7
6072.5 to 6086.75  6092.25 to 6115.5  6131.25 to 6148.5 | 0.6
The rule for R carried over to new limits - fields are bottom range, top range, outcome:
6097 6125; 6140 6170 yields 1.02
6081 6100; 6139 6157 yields 1.07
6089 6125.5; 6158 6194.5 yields 1.01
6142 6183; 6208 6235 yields 0.98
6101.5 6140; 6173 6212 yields 1.00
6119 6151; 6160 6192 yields 0.98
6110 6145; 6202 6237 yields 0.98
